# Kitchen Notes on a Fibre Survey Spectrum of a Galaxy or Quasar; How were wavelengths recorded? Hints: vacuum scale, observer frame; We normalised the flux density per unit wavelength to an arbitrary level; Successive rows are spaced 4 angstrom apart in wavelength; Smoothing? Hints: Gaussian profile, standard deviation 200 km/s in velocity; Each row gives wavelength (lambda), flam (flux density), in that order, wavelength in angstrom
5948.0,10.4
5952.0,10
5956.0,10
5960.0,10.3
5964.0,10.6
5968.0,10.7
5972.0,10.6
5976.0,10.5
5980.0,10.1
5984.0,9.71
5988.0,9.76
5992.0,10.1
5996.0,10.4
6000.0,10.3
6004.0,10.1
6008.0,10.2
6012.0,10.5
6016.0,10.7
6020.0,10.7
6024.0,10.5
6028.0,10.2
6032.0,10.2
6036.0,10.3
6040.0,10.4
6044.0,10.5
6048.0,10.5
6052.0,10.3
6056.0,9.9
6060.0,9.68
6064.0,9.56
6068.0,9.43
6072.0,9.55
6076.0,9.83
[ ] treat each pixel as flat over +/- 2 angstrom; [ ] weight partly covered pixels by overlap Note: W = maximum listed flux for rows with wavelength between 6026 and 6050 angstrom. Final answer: 10.5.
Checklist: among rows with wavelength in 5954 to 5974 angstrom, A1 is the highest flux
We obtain 10.7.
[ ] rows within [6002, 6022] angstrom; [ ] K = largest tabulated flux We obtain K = 10.7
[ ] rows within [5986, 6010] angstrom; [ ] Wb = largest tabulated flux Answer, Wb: 10.4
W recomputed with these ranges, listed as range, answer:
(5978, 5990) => 10.1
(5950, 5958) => 10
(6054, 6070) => 9.9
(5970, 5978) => 10.6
